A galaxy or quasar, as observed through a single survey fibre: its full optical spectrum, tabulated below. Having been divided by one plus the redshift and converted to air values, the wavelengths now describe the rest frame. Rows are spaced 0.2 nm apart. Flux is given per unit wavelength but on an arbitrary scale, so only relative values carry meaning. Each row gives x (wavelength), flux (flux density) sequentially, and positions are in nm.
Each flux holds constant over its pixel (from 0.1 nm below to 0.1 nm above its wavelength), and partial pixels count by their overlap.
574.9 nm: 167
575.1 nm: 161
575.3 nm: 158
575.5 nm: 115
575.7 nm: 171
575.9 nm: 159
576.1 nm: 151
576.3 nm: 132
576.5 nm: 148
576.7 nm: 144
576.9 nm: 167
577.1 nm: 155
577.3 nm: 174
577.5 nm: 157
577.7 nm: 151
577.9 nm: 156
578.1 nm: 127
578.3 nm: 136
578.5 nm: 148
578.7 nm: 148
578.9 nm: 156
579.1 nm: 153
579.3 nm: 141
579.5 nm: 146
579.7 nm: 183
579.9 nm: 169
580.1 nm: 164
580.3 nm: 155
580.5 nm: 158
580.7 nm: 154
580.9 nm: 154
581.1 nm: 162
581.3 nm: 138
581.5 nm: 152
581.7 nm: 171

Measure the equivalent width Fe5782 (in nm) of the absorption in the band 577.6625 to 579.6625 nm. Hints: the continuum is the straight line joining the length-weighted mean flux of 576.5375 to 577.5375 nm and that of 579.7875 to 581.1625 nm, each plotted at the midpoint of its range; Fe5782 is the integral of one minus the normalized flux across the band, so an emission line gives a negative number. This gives 0.15 nm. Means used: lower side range 159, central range 147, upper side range 160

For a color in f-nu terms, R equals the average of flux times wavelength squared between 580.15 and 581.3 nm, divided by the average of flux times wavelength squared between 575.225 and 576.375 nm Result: 1.07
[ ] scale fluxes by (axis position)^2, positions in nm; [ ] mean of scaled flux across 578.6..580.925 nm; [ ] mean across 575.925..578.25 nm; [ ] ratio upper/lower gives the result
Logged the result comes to 1.0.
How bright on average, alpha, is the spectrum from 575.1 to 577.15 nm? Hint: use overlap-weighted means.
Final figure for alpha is 150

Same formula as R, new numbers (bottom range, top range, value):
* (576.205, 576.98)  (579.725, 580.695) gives 1.12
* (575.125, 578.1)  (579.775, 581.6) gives 1.04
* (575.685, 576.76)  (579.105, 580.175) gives 1.08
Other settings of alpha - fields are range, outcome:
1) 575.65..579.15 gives 152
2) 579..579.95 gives 158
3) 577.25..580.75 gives 154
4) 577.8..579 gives 145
